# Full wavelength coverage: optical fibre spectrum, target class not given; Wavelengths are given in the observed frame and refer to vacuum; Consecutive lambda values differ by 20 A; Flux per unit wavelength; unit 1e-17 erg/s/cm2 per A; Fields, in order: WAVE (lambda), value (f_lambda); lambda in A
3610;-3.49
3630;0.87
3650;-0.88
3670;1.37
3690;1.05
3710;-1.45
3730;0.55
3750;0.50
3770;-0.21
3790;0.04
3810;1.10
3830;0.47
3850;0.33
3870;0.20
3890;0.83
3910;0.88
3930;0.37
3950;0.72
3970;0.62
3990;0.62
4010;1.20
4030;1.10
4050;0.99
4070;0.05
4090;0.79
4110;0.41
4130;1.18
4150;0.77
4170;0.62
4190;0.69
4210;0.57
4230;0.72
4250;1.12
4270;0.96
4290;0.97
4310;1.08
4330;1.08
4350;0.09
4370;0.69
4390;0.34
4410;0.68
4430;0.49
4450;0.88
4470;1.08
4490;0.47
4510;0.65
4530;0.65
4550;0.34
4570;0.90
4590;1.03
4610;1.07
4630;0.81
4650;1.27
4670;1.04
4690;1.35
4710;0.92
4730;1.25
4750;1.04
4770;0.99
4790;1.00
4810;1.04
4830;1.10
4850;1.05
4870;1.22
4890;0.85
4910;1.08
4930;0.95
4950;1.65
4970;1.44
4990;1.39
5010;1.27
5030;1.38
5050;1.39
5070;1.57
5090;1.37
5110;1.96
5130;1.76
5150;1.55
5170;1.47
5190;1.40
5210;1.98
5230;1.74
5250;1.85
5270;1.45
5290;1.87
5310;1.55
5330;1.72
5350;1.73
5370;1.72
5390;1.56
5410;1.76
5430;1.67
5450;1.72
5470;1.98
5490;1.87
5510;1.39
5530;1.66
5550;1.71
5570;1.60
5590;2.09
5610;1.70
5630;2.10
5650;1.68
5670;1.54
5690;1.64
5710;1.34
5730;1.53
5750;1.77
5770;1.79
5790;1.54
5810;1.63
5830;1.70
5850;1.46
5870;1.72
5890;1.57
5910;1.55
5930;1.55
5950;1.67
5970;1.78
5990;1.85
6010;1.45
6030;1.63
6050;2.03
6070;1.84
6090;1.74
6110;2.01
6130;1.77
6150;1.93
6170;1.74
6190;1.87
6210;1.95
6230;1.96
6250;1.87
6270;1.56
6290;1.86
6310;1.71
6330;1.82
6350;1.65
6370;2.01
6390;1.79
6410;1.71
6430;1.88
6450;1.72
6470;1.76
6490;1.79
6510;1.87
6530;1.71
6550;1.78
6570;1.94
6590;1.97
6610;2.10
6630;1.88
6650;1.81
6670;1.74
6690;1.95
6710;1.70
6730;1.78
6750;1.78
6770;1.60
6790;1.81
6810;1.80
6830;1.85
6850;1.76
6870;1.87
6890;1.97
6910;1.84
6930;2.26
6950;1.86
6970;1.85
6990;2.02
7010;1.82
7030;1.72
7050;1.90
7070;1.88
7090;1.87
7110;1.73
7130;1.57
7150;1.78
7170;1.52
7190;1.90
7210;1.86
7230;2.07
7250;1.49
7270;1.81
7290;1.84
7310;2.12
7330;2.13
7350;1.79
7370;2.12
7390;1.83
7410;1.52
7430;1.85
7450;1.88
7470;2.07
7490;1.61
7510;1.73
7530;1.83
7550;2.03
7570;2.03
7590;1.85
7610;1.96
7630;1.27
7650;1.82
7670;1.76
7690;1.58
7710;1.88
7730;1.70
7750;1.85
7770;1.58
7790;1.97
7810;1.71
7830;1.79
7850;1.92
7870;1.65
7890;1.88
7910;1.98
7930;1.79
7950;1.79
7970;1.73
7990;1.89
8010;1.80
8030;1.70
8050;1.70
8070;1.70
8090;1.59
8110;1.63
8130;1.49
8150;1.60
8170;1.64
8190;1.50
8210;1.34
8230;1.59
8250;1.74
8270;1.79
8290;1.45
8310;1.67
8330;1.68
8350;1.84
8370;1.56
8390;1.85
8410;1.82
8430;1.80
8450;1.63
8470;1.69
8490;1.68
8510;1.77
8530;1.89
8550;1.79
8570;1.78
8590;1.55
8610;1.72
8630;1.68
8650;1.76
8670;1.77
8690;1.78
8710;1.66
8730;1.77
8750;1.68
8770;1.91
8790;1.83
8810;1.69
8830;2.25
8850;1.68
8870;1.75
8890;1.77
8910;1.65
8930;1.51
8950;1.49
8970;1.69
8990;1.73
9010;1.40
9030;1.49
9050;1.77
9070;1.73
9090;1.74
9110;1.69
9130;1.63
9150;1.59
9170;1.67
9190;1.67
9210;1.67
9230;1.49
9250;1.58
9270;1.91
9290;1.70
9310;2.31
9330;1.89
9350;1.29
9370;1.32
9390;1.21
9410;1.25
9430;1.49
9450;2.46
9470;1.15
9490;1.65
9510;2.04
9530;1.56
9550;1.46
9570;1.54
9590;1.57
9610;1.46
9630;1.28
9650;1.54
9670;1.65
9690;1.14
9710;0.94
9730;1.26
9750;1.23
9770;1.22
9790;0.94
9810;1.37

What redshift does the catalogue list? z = 0.14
